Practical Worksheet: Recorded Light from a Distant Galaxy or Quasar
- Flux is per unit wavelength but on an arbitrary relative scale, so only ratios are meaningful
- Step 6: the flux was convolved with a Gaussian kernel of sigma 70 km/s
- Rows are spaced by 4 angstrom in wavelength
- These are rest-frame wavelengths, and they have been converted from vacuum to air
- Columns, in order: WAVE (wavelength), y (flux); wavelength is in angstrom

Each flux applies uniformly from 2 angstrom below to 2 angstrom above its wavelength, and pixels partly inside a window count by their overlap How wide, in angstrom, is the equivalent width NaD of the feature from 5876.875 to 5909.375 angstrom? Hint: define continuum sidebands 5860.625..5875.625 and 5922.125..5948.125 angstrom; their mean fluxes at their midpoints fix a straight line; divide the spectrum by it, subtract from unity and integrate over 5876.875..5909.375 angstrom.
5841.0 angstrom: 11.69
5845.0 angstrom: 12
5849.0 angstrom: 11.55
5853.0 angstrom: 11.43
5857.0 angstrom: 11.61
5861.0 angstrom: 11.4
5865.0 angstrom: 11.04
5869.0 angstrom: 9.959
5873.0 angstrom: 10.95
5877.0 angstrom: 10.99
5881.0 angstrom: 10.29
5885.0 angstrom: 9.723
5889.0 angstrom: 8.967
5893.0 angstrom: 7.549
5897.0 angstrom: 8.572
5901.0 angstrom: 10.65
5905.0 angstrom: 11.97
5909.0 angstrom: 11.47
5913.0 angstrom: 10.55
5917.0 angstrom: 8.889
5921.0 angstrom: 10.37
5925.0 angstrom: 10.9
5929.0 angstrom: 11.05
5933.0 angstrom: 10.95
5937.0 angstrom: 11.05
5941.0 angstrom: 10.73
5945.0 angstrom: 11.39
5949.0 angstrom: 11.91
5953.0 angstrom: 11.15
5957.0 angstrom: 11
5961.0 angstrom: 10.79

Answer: 2.9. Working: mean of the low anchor 10.8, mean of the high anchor 11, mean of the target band 9.89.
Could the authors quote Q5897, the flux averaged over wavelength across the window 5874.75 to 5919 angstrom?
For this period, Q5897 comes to 9.97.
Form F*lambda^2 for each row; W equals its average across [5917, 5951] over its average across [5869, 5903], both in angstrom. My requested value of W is 1.1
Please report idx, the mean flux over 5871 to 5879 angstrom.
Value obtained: 11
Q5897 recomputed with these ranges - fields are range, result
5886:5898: 8.46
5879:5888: 9.89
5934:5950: 11.2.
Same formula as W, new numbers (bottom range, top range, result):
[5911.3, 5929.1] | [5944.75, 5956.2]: 1.13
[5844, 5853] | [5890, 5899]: 0.71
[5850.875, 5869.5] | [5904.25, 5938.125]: 0.98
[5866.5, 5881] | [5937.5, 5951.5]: 1.09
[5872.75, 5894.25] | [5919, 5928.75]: 1.12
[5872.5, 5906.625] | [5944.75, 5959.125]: 1.17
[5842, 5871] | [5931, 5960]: 1.02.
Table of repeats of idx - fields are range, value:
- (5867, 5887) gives 10.4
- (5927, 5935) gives 11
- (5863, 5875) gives 10.6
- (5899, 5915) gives 11.2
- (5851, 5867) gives 11.4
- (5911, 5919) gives 9.72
